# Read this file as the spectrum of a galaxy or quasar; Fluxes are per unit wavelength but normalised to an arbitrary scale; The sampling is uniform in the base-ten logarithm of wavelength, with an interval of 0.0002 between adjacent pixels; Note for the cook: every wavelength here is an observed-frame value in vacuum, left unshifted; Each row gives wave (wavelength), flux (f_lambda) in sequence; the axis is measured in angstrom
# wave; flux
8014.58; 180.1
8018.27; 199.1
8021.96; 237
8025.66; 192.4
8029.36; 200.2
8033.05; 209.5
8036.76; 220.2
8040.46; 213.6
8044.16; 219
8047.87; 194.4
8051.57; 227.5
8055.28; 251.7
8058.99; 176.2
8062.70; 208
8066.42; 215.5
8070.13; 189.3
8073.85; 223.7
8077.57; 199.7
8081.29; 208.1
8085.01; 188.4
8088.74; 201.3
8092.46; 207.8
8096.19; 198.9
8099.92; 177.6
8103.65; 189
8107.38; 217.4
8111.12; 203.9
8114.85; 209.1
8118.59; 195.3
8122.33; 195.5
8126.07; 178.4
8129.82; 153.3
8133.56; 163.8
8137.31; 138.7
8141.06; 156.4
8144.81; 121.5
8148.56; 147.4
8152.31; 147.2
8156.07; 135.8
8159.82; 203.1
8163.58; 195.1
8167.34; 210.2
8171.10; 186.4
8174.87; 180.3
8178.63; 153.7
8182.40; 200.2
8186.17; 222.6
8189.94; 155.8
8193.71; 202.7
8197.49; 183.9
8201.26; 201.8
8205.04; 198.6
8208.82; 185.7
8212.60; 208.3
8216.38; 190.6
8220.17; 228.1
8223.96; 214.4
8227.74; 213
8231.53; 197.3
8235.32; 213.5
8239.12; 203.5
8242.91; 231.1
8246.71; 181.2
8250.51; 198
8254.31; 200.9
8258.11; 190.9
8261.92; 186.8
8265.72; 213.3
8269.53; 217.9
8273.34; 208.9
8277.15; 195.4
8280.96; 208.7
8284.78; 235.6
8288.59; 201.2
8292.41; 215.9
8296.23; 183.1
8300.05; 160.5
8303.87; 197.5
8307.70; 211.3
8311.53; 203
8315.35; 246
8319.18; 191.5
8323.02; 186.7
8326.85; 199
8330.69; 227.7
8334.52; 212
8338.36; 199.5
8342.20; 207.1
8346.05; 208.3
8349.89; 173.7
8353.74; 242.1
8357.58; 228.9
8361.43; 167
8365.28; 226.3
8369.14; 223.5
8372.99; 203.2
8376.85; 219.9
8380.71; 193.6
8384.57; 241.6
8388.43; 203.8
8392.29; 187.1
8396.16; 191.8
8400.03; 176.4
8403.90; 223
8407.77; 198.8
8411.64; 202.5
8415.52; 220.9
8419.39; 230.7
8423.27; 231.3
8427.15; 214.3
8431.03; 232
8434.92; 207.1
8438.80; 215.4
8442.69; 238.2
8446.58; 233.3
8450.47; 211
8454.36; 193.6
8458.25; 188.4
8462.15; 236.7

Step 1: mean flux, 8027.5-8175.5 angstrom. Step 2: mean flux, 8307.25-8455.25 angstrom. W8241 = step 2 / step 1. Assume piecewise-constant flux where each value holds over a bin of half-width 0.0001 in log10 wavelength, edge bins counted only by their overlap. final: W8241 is 1.1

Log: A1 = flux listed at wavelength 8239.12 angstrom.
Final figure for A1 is 203.5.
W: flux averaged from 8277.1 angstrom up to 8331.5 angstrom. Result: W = 204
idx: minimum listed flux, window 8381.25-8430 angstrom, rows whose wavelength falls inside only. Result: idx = 176.4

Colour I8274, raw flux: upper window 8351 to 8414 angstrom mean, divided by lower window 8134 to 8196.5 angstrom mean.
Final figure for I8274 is 1.21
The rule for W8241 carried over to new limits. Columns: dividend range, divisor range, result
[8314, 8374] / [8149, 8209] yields 1.13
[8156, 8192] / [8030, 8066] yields 0.88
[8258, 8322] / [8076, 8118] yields 1.02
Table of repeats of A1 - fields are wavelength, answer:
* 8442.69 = 238.2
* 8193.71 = 202.7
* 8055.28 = 251.7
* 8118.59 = 195.3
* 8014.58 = 180.1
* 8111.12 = 203.9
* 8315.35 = 246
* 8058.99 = 176.2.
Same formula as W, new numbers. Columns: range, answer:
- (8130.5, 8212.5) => 176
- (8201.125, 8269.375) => 204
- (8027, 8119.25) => 206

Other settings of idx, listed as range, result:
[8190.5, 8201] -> 183.9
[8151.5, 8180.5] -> 135.8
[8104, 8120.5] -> 195.3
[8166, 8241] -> 153.7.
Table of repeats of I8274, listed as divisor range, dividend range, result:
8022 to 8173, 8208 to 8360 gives 1.07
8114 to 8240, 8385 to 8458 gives 1.15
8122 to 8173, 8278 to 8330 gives 1.23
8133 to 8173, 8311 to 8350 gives 1.26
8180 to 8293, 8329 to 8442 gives 1.04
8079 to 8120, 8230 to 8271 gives 1.02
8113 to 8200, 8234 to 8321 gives 1.16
